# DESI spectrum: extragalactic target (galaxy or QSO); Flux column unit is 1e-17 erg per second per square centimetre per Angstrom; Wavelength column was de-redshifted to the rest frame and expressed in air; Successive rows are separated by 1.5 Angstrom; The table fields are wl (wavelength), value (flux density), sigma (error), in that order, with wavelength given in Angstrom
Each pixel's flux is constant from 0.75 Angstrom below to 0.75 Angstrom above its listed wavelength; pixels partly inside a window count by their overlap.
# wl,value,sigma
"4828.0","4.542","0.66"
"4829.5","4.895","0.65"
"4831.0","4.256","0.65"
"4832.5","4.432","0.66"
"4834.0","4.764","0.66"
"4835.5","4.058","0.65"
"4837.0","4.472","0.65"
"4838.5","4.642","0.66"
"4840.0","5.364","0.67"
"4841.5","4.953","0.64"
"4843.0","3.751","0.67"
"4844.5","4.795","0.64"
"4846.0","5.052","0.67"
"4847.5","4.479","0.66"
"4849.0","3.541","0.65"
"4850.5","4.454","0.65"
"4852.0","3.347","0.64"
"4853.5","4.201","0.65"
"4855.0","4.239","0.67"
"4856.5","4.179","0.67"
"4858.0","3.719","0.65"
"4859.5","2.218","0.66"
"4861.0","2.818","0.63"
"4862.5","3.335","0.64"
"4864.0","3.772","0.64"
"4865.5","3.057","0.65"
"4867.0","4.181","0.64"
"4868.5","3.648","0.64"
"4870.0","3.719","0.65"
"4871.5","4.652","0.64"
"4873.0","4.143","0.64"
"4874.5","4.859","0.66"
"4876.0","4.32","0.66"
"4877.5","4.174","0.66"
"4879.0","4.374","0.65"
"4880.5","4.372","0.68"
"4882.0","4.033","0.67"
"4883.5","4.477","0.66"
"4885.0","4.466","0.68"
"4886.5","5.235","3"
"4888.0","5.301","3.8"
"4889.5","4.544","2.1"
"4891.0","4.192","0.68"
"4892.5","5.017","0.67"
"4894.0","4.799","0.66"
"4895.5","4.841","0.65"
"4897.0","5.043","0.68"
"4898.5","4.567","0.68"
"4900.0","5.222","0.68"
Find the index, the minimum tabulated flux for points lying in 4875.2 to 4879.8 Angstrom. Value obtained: 4.174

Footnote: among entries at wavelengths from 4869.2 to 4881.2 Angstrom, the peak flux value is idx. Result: 4.859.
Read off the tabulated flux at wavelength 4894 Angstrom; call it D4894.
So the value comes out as 4.799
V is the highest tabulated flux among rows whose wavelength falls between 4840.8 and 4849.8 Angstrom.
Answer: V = 5.052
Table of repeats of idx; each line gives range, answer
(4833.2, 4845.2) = 5.364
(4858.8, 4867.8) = 4.181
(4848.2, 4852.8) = 4.454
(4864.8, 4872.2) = 4.652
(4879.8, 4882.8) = 4.372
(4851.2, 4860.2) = 4.239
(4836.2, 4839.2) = 4.642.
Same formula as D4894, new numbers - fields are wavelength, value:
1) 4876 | 4.32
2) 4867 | 4.181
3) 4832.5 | 4.432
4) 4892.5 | 5.017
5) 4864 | 3.772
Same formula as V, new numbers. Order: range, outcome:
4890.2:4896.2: 5.017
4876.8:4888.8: 5.301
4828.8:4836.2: 4.895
